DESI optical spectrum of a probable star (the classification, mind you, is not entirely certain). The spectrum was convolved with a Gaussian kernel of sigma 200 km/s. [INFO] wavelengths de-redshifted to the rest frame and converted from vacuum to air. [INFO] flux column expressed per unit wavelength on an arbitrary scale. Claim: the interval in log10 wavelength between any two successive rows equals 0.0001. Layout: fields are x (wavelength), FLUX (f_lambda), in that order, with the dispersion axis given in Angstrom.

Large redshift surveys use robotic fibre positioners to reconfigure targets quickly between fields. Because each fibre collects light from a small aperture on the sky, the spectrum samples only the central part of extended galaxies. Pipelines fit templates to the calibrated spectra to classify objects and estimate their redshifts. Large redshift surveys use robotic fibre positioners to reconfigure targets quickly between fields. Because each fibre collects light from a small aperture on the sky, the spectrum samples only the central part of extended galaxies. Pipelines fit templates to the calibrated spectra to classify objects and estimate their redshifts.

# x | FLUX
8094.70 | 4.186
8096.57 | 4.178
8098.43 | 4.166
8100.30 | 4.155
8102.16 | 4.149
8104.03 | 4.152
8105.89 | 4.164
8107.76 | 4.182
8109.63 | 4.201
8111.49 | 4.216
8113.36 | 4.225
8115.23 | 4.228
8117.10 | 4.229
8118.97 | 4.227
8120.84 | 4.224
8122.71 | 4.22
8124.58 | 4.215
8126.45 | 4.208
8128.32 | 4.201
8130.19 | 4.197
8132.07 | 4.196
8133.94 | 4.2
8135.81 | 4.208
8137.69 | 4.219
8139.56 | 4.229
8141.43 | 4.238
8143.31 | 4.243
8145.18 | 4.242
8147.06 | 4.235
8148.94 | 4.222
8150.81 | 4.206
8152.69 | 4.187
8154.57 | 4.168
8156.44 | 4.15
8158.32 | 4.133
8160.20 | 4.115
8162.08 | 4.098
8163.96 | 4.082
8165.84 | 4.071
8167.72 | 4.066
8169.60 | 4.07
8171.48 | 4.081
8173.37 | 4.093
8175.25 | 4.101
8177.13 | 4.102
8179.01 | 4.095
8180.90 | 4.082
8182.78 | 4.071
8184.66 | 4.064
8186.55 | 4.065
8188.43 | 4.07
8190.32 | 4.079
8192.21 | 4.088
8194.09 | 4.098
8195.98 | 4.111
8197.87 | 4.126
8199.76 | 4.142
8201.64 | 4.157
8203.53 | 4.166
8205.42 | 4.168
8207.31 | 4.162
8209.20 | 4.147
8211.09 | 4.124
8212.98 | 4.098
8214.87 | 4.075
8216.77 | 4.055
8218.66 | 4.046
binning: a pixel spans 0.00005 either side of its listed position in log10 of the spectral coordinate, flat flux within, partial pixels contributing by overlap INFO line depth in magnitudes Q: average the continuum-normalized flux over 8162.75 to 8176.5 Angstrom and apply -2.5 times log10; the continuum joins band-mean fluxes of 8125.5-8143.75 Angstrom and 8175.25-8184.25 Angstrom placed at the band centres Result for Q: 0.01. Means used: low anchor 4.21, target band 4.08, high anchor 4.09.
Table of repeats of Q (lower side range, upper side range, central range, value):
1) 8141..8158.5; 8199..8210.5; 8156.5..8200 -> 0.02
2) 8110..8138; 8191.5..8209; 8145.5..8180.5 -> 0.01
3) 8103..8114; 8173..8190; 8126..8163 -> -0.02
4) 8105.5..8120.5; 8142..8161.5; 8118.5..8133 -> 0.00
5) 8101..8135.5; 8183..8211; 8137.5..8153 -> -0.01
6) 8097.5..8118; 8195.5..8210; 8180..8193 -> 0.02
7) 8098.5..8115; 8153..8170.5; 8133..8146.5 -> -0.02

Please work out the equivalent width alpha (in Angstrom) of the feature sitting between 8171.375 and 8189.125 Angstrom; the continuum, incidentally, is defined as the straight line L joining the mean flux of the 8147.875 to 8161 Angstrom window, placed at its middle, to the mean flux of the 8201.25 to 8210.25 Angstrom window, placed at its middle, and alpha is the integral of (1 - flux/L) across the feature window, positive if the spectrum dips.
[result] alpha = 0.35 Angstrom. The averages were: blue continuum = 4.17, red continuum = 4.16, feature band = 4.08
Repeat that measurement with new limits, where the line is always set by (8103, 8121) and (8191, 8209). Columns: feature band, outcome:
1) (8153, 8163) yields 0.1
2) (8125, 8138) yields 0.0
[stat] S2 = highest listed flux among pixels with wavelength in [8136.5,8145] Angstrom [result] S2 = 4.243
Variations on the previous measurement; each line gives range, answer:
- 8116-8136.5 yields 4.229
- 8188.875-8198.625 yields 4.126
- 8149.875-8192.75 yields 4.206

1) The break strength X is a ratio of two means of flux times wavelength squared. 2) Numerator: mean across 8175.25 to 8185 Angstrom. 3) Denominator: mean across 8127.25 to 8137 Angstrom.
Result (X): 1.0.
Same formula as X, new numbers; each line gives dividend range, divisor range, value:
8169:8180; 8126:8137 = 0.98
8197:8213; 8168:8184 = 1.02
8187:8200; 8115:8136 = 0.99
